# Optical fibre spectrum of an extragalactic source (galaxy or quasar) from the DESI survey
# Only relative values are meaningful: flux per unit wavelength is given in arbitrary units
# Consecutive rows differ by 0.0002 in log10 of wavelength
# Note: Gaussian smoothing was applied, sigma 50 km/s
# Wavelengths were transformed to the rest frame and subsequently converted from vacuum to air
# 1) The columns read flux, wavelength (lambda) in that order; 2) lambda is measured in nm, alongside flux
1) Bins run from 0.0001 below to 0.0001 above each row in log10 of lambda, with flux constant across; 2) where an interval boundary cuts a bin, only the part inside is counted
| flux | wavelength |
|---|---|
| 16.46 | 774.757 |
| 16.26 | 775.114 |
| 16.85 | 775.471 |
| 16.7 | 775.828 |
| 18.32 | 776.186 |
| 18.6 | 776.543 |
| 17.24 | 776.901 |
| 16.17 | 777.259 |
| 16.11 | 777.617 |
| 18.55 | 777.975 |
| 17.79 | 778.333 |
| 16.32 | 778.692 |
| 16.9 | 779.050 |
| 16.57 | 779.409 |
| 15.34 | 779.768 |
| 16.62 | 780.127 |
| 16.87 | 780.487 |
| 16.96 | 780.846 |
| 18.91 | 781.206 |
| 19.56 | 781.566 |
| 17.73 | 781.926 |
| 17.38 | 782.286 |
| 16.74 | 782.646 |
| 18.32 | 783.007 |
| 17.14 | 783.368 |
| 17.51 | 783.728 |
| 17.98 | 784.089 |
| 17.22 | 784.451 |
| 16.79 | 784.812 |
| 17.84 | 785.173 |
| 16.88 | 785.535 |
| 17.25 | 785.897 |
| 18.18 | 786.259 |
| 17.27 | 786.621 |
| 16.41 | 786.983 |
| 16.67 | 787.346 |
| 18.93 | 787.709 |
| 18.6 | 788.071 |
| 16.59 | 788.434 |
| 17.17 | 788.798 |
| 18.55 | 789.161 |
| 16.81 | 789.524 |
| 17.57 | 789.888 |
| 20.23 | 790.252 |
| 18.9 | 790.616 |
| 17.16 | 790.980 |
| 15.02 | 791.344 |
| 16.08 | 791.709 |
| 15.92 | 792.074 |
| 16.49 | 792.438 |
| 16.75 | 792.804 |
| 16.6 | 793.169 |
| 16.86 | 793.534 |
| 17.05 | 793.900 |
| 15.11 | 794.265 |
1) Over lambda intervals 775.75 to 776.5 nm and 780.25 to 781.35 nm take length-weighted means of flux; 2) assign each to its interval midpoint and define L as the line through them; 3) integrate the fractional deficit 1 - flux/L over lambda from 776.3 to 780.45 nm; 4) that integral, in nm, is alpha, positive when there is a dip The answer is 0.17 nm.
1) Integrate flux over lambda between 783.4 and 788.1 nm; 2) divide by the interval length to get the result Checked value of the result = 17.5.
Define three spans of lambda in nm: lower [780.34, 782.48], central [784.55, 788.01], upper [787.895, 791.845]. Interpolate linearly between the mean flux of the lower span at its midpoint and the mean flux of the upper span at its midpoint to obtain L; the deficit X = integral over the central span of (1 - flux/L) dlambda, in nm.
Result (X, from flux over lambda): 0.06 nm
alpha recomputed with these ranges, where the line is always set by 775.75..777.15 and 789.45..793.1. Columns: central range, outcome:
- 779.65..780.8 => 0.07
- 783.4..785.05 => 0.00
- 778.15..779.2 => 0.04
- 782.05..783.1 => 0.00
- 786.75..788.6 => -0.02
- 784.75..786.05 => 0.01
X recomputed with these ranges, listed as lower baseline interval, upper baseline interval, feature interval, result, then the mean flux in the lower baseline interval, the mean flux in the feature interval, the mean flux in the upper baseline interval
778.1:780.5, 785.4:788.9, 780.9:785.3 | -0.19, 16.7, 17.7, 17.4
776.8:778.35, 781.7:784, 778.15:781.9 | 0.02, 17.1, 17.2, 17.5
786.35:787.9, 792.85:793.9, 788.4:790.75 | -0.12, 17.4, 18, 16.8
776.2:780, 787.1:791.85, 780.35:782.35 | -0.09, 17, 18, 17.6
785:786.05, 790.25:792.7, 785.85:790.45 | -0.16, 17.3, 17.7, 16.9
